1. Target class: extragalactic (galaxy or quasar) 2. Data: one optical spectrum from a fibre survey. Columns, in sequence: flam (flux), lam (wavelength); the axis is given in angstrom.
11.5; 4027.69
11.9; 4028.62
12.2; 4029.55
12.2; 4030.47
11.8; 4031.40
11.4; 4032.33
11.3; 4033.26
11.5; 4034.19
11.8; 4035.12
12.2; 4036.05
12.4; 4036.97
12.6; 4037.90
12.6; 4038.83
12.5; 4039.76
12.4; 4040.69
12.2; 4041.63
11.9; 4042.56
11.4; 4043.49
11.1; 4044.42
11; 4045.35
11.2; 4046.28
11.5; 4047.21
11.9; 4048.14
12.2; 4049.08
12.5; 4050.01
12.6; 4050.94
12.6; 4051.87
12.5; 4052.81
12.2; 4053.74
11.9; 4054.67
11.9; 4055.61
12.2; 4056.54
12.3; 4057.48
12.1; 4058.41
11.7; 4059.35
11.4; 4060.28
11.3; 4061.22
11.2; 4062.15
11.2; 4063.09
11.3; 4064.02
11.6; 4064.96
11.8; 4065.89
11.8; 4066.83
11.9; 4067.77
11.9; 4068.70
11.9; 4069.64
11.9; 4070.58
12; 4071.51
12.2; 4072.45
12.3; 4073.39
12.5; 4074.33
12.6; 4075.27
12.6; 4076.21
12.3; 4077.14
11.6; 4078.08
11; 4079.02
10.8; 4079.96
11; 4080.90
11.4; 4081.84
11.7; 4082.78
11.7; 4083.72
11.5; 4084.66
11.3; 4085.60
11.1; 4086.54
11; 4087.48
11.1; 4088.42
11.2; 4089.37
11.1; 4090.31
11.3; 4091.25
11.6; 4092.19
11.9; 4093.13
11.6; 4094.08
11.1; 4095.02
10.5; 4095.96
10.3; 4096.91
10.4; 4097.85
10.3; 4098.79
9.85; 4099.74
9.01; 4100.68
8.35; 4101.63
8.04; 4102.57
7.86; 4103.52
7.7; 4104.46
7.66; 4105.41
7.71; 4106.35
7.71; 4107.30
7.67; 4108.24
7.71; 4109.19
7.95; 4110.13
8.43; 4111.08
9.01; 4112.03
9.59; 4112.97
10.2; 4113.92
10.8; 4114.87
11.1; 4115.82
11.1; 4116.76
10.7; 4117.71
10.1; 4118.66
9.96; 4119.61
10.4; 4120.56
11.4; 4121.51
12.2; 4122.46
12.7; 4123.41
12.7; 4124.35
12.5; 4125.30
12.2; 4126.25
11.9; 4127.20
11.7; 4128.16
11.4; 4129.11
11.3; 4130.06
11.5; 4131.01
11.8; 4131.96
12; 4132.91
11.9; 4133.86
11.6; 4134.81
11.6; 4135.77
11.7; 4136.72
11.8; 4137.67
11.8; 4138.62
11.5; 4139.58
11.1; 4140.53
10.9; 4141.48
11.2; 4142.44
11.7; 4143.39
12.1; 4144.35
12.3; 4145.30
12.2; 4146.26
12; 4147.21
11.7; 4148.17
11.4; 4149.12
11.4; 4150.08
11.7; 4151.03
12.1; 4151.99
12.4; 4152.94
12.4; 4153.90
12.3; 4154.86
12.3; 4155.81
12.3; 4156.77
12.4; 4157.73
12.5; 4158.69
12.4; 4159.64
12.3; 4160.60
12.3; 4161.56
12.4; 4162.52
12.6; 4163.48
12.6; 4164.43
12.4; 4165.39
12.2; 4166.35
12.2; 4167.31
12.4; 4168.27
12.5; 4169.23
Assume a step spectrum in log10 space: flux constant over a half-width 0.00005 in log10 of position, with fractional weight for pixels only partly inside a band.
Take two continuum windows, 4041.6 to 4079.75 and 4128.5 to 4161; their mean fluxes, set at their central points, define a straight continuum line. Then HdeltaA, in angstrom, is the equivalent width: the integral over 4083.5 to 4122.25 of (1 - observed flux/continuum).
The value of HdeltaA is 6.2 angstrom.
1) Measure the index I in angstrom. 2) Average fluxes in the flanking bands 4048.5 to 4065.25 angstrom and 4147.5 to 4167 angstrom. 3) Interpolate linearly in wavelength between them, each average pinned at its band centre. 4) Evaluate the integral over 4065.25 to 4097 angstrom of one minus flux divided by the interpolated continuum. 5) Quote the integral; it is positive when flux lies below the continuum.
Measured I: 1.1 angstrom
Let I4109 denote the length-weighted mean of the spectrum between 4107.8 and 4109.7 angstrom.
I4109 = 7.71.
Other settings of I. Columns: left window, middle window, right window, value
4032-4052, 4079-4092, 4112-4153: 0.53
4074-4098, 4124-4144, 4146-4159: 0.31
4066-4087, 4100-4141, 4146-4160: 5.38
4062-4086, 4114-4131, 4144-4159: 0.80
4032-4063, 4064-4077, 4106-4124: -0.98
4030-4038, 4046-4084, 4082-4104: -2.19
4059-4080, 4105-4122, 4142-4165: 3.64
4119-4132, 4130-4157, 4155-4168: 0.51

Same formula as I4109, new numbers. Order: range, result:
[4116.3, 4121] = 10.4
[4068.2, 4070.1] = 11.9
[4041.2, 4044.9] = 11.7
